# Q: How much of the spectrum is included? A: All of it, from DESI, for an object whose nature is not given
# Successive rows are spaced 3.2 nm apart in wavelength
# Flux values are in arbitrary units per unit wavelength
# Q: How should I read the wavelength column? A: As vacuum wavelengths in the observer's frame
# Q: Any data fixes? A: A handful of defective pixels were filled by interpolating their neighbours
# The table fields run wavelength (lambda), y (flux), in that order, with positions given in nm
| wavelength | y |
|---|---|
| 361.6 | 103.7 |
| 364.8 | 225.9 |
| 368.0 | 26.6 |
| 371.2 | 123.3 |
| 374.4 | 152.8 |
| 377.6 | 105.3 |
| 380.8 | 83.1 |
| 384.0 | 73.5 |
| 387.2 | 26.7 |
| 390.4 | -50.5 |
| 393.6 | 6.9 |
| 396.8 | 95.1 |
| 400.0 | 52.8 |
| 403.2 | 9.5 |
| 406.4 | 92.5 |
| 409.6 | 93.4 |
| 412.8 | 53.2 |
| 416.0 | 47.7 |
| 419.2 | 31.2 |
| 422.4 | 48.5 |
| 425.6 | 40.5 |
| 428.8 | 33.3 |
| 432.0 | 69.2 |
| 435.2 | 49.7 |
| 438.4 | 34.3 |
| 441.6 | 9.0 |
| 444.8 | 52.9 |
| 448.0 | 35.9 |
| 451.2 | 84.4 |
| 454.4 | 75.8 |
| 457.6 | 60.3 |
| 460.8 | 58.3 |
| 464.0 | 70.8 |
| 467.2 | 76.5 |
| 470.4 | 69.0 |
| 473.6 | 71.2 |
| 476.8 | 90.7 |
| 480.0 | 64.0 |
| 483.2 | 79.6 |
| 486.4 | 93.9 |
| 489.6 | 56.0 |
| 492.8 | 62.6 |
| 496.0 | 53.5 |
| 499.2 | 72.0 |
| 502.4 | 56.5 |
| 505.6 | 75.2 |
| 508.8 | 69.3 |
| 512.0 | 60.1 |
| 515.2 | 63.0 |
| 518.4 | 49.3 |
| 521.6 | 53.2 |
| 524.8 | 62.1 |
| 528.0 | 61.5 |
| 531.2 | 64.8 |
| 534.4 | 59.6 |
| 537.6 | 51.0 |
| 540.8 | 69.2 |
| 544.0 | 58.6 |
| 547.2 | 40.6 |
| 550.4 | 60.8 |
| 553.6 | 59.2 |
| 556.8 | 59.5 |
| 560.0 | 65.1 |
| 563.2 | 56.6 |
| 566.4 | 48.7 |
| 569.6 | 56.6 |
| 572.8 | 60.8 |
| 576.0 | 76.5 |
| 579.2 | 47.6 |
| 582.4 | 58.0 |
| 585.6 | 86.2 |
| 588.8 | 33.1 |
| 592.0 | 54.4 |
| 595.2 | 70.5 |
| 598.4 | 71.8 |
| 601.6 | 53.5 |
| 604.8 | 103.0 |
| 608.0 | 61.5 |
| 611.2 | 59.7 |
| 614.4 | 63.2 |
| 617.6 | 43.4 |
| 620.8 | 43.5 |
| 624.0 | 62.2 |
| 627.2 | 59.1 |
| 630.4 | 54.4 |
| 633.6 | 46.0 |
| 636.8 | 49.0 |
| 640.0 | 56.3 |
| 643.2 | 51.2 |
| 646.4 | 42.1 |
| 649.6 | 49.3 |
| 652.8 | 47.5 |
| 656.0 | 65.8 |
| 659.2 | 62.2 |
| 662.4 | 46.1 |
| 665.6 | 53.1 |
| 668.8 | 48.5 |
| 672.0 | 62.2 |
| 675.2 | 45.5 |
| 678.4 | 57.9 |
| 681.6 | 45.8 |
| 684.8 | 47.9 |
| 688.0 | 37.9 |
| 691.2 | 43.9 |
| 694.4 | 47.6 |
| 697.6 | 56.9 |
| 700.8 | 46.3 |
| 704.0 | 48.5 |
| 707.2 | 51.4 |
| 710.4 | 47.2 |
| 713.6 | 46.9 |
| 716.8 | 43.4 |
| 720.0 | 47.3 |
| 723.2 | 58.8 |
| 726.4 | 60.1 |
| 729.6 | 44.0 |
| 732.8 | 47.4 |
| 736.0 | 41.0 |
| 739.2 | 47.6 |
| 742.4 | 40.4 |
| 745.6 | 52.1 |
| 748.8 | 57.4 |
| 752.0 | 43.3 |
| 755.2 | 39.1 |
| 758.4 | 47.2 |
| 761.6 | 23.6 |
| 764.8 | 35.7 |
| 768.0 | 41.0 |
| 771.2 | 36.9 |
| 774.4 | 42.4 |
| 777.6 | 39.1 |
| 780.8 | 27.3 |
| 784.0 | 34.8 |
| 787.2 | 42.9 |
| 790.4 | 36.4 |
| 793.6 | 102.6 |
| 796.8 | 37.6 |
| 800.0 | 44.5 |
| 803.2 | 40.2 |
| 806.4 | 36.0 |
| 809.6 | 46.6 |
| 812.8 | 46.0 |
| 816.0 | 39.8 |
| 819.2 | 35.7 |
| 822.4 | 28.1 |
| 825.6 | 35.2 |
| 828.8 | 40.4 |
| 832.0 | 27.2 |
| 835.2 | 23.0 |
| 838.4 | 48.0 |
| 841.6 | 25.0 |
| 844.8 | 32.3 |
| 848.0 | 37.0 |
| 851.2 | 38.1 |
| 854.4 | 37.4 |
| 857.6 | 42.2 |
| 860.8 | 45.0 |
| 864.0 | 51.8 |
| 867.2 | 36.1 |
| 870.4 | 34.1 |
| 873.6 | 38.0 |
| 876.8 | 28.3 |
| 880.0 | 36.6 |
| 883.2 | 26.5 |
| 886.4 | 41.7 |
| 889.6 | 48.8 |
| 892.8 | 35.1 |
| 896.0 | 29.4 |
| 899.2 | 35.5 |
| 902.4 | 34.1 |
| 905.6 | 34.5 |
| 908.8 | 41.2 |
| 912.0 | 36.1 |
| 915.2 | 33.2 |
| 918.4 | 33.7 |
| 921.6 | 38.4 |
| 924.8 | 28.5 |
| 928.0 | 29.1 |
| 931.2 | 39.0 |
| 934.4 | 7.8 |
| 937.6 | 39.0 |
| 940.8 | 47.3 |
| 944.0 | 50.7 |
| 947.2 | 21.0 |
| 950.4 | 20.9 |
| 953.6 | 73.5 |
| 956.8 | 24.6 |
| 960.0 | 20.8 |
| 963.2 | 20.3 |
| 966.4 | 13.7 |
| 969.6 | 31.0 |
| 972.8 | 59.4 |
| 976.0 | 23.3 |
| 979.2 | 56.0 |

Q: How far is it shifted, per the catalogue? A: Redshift 0.21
